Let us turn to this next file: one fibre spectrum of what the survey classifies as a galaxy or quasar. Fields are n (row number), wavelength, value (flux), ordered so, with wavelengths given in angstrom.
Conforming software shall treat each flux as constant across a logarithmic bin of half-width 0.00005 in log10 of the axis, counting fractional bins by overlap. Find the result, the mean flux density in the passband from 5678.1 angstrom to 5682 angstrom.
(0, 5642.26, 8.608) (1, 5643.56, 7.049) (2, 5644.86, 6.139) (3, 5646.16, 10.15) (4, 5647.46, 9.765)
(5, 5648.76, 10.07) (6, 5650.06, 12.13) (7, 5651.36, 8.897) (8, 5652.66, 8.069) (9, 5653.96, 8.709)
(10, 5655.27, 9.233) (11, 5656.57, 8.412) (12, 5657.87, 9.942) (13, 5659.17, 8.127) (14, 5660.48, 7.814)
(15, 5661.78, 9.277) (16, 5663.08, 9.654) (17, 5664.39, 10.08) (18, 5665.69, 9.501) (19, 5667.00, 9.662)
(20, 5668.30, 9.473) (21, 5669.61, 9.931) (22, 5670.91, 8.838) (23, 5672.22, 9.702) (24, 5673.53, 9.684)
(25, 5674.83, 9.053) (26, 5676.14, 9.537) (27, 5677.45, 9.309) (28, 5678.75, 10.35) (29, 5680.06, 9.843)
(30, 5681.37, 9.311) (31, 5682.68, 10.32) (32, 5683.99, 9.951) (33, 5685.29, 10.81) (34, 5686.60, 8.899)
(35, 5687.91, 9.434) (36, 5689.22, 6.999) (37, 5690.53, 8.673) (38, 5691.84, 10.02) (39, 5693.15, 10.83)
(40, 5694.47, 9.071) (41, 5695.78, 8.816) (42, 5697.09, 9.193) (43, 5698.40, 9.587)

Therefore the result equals 9.84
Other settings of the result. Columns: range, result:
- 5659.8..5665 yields 9.19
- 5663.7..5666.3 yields 9.79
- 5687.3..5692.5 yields 8.78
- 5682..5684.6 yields 10.1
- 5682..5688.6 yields 9.87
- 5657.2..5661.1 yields 8.63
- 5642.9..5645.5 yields 6.6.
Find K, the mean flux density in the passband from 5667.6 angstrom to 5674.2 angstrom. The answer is 9.53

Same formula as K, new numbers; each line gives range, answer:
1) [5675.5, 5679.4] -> 9.74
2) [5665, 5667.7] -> 9.6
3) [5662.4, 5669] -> 9.67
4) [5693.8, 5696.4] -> 8.92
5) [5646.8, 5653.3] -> 9.8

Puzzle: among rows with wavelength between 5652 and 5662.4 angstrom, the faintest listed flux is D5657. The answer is 7.814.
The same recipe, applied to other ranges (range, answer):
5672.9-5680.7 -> 9.053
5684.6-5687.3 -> 8.899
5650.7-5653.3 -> 8.069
